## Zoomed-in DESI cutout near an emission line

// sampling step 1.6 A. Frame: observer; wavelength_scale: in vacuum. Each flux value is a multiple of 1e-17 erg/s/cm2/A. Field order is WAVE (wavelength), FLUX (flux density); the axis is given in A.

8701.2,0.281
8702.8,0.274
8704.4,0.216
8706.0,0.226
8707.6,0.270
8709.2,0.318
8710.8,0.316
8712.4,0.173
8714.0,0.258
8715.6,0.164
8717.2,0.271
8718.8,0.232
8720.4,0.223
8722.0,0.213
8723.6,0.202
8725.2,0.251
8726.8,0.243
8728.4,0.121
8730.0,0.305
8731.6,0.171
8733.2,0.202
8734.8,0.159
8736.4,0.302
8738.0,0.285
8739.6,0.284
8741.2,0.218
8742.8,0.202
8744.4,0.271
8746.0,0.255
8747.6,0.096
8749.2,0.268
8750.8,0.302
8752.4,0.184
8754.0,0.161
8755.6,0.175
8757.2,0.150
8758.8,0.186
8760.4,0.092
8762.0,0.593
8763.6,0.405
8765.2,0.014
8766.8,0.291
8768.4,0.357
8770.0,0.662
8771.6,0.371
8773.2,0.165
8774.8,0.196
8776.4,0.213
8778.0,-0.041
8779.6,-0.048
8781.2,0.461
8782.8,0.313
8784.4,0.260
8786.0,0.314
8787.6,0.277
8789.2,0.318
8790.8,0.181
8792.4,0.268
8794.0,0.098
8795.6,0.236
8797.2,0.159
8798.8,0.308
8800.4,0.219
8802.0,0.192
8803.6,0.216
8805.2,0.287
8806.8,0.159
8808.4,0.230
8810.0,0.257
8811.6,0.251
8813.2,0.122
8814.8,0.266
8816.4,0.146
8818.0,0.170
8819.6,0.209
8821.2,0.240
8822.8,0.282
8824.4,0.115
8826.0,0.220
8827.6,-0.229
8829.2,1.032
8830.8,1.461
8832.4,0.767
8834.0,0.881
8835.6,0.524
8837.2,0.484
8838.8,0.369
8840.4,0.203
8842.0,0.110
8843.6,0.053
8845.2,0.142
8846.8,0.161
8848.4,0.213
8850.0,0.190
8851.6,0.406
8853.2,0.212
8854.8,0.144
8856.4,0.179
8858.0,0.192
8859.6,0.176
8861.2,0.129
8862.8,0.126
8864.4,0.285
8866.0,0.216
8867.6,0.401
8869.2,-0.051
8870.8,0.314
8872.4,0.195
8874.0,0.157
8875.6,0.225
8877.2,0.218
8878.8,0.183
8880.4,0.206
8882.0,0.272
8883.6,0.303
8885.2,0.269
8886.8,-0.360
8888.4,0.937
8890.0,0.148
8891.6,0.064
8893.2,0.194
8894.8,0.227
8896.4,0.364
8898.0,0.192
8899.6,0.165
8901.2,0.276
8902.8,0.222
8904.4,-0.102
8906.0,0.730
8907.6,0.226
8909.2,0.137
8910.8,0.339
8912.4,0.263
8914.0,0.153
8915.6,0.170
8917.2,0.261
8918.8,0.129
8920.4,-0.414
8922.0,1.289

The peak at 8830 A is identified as Hbeta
